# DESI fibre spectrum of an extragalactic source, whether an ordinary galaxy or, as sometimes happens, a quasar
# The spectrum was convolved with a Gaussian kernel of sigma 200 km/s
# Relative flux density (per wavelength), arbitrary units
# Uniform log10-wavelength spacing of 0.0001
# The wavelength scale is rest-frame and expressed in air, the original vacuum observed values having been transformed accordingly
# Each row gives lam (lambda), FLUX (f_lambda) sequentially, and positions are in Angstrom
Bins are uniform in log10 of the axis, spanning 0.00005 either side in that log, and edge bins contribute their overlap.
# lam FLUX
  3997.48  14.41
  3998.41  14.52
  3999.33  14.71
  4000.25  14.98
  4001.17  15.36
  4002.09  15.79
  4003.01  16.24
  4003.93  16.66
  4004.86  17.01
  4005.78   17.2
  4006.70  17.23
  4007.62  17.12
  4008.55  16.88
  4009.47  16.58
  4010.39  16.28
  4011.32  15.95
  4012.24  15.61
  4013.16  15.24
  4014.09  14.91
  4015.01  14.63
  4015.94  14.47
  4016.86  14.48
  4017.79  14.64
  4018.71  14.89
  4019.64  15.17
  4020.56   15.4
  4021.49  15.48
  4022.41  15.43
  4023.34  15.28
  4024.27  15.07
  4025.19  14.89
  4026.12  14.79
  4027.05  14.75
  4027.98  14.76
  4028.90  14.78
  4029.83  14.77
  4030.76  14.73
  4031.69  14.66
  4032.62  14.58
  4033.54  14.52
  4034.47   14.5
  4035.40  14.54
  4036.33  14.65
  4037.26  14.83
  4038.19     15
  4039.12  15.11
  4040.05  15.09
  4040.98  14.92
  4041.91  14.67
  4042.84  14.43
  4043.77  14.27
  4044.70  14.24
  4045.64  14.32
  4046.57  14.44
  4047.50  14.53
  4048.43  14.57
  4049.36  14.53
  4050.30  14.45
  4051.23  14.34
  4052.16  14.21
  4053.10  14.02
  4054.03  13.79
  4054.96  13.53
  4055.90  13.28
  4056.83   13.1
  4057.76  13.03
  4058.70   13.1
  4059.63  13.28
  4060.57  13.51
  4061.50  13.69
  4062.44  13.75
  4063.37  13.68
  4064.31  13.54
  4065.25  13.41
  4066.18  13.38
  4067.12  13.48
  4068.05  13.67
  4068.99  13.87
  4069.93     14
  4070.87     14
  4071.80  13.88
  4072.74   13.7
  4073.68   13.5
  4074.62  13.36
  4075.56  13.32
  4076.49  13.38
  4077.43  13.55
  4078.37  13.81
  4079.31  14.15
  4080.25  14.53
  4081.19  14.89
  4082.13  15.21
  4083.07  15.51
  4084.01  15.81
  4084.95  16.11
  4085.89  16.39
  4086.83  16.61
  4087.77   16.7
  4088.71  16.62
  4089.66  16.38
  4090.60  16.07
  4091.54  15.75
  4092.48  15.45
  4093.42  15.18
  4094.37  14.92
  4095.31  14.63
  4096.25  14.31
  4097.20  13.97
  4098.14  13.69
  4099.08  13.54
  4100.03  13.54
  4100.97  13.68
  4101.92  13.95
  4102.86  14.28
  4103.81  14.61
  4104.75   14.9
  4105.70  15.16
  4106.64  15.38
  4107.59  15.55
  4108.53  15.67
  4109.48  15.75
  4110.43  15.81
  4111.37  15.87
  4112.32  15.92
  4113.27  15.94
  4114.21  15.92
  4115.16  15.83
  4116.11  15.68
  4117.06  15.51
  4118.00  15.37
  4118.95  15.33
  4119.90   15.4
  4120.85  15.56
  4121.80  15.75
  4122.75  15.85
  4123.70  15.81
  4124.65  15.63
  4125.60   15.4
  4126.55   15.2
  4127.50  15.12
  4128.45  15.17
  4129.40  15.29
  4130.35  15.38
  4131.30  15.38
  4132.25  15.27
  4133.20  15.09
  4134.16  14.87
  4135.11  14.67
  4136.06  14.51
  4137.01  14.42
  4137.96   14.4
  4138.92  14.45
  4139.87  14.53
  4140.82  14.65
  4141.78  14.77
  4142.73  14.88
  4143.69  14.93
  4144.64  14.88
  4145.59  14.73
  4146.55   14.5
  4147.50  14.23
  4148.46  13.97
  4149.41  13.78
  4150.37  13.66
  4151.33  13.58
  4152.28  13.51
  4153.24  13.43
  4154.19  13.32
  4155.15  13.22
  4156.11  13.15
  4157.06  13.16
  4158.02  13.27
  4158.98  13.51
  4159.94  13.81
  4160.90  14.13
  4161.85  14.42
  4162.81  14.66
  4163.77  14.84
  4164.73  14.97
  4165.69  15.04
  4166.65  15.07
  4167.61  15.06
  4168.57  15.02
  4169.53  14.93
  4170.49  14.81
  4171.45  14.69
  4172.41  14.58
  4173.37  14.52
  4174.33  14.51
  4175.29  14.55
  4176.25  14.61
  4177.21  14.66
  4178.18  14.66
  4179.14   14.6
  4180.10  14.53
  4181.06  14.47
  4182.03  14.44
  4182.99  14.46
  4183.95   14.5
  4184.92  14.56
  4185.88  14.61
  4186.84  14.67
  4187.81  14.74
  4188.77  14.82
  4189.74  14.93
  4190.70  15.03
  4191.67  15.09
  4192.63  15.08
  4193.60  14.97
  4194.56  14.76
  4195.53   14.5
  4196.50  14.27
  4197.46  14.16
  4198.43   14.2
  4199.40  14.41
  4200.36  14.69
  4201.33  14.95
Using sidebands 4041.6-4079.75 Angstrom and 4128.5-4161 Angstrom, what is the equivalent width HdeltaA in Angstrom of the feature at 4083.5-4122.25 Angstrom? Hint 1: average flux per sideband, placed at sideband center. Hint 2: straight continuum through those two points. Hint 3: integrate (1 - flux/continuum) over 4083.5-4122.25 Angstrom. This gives -3.5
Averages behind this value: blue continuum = 13.8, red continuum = 14.3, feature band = 15.3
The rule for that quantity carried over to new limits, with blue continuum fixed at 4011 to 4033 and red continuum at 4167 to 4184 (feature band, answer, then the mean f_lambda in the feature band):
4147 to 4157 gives 0.8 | 13.6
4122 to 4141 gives -0.4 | 15.1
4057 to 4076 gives 1.7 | 13.5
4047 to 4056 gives 0.5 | 14.2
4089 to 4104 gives 0.2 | 14.6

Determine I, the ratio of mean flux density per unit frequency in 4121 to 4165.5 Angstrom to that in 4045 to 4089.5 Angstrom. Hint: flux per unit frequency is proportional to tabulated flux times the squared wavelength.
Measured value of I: 1.1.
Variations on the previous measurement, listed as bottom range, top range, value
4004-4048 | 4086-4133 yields 1.05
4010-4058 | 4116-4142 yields 1.08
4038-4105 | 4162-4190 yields 1.08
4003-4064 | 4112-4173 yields 1.05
